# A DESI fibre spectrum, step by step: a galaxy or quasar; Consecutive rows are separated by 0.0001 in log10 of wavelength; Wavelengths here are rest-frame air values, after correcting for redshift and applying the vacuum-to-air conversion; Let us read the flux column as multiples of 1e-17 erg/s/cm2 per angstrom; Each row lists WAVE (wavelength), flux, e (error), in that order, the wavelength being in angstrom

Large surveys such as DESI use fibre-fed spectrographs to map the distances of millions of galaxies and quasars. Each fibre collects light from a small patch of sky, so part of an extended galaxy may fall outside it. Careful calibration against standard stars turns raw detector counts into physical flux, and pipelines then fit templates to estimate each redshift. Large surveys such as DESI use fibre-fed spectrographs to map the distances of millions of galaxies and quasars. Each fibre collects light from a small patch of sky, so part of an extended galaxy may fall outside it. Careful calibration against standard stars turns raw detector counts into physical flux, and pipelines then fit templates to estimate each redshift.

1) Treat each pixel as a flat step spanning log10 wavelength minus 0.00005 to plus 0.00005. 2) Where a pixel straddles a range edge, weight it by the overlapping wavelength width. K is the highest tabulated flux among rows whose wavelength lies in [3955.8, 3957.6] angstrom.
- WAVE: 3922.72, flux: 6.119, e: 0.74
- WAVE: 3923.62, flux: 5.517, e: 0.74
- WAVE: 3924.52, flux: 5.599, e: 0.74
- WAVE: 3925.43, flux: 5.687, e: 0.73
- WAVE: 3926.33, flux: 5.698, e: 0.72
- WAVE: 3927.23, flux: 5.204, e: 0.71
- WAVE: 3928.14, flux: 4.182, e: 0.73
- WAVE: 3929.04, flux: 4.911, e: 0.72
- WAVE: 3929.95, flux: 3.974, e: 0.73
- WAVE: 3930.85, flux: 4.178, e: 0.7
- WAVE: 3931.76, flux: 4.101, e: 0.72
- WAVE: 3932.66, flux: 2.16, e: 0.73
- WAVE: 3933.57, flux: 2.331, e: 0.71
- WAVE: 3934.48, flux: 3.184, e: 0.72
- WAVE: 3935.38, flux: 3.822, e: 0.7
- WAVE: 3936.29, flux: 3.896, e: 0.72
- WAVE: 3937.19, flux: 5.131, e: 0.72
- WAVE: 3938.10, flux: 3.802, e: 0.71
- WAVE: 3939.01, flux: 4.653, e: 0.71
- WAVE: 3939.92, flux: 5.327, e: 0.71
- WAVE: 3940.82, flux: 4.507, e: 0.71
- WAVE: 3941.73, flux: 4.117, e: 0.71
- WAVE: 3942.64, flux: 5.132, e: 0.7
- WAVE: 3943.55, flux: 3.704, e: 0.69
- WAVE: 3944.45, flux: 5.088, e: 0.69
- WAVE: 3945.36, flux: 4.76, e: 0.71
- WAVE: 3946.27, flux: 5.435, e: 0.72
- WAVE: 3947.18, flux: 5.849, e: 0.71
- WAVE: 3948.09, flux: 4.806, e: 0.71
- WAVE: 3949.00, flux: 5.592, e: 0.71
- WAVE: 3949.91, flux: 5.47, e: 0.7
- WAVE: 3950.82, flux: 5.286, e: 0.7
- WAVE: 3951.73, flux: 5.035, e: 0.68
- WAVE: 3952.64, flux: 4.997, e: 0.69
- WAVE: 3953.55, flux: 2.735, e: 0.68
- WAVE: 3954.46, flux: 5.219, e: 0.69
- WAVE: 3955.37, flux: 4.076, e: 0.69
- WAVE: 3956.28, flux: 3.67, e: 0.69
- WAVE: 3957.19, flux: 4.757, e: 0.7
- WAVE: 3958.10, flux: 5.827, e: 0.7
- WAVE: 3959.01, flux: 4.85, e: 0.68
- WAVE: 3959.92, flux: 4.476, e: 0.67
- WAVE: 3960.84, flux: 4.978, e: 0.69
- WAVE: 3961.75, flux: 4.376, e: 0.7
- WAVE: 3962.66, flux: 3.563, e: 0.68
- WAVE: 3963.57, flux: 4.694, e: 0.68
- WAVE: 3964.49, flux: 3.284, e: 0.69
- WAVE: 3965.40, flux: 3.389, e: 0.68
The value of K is 4.757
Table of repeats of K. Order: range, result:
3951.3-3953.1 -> 5.035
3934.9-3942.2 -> 5.327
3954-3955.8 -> 5.219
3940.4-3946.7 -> 5.435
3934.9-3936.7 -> 3.896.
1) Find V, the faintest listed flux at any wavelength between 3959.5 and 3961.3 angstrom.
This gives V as 4.476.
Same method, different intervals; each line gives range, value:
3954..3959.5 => 3.67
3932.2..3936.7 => 2.16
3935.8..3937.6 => 3.896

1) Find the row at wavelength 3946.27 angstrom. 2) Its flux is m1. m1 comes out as 5.435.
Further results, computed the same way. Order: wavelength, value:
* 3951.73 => 5.035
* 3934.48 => 3.184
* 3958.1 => 5.827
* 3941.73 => 4.117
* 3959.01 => 4.85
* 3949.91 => 5.47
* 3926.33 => 5.698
